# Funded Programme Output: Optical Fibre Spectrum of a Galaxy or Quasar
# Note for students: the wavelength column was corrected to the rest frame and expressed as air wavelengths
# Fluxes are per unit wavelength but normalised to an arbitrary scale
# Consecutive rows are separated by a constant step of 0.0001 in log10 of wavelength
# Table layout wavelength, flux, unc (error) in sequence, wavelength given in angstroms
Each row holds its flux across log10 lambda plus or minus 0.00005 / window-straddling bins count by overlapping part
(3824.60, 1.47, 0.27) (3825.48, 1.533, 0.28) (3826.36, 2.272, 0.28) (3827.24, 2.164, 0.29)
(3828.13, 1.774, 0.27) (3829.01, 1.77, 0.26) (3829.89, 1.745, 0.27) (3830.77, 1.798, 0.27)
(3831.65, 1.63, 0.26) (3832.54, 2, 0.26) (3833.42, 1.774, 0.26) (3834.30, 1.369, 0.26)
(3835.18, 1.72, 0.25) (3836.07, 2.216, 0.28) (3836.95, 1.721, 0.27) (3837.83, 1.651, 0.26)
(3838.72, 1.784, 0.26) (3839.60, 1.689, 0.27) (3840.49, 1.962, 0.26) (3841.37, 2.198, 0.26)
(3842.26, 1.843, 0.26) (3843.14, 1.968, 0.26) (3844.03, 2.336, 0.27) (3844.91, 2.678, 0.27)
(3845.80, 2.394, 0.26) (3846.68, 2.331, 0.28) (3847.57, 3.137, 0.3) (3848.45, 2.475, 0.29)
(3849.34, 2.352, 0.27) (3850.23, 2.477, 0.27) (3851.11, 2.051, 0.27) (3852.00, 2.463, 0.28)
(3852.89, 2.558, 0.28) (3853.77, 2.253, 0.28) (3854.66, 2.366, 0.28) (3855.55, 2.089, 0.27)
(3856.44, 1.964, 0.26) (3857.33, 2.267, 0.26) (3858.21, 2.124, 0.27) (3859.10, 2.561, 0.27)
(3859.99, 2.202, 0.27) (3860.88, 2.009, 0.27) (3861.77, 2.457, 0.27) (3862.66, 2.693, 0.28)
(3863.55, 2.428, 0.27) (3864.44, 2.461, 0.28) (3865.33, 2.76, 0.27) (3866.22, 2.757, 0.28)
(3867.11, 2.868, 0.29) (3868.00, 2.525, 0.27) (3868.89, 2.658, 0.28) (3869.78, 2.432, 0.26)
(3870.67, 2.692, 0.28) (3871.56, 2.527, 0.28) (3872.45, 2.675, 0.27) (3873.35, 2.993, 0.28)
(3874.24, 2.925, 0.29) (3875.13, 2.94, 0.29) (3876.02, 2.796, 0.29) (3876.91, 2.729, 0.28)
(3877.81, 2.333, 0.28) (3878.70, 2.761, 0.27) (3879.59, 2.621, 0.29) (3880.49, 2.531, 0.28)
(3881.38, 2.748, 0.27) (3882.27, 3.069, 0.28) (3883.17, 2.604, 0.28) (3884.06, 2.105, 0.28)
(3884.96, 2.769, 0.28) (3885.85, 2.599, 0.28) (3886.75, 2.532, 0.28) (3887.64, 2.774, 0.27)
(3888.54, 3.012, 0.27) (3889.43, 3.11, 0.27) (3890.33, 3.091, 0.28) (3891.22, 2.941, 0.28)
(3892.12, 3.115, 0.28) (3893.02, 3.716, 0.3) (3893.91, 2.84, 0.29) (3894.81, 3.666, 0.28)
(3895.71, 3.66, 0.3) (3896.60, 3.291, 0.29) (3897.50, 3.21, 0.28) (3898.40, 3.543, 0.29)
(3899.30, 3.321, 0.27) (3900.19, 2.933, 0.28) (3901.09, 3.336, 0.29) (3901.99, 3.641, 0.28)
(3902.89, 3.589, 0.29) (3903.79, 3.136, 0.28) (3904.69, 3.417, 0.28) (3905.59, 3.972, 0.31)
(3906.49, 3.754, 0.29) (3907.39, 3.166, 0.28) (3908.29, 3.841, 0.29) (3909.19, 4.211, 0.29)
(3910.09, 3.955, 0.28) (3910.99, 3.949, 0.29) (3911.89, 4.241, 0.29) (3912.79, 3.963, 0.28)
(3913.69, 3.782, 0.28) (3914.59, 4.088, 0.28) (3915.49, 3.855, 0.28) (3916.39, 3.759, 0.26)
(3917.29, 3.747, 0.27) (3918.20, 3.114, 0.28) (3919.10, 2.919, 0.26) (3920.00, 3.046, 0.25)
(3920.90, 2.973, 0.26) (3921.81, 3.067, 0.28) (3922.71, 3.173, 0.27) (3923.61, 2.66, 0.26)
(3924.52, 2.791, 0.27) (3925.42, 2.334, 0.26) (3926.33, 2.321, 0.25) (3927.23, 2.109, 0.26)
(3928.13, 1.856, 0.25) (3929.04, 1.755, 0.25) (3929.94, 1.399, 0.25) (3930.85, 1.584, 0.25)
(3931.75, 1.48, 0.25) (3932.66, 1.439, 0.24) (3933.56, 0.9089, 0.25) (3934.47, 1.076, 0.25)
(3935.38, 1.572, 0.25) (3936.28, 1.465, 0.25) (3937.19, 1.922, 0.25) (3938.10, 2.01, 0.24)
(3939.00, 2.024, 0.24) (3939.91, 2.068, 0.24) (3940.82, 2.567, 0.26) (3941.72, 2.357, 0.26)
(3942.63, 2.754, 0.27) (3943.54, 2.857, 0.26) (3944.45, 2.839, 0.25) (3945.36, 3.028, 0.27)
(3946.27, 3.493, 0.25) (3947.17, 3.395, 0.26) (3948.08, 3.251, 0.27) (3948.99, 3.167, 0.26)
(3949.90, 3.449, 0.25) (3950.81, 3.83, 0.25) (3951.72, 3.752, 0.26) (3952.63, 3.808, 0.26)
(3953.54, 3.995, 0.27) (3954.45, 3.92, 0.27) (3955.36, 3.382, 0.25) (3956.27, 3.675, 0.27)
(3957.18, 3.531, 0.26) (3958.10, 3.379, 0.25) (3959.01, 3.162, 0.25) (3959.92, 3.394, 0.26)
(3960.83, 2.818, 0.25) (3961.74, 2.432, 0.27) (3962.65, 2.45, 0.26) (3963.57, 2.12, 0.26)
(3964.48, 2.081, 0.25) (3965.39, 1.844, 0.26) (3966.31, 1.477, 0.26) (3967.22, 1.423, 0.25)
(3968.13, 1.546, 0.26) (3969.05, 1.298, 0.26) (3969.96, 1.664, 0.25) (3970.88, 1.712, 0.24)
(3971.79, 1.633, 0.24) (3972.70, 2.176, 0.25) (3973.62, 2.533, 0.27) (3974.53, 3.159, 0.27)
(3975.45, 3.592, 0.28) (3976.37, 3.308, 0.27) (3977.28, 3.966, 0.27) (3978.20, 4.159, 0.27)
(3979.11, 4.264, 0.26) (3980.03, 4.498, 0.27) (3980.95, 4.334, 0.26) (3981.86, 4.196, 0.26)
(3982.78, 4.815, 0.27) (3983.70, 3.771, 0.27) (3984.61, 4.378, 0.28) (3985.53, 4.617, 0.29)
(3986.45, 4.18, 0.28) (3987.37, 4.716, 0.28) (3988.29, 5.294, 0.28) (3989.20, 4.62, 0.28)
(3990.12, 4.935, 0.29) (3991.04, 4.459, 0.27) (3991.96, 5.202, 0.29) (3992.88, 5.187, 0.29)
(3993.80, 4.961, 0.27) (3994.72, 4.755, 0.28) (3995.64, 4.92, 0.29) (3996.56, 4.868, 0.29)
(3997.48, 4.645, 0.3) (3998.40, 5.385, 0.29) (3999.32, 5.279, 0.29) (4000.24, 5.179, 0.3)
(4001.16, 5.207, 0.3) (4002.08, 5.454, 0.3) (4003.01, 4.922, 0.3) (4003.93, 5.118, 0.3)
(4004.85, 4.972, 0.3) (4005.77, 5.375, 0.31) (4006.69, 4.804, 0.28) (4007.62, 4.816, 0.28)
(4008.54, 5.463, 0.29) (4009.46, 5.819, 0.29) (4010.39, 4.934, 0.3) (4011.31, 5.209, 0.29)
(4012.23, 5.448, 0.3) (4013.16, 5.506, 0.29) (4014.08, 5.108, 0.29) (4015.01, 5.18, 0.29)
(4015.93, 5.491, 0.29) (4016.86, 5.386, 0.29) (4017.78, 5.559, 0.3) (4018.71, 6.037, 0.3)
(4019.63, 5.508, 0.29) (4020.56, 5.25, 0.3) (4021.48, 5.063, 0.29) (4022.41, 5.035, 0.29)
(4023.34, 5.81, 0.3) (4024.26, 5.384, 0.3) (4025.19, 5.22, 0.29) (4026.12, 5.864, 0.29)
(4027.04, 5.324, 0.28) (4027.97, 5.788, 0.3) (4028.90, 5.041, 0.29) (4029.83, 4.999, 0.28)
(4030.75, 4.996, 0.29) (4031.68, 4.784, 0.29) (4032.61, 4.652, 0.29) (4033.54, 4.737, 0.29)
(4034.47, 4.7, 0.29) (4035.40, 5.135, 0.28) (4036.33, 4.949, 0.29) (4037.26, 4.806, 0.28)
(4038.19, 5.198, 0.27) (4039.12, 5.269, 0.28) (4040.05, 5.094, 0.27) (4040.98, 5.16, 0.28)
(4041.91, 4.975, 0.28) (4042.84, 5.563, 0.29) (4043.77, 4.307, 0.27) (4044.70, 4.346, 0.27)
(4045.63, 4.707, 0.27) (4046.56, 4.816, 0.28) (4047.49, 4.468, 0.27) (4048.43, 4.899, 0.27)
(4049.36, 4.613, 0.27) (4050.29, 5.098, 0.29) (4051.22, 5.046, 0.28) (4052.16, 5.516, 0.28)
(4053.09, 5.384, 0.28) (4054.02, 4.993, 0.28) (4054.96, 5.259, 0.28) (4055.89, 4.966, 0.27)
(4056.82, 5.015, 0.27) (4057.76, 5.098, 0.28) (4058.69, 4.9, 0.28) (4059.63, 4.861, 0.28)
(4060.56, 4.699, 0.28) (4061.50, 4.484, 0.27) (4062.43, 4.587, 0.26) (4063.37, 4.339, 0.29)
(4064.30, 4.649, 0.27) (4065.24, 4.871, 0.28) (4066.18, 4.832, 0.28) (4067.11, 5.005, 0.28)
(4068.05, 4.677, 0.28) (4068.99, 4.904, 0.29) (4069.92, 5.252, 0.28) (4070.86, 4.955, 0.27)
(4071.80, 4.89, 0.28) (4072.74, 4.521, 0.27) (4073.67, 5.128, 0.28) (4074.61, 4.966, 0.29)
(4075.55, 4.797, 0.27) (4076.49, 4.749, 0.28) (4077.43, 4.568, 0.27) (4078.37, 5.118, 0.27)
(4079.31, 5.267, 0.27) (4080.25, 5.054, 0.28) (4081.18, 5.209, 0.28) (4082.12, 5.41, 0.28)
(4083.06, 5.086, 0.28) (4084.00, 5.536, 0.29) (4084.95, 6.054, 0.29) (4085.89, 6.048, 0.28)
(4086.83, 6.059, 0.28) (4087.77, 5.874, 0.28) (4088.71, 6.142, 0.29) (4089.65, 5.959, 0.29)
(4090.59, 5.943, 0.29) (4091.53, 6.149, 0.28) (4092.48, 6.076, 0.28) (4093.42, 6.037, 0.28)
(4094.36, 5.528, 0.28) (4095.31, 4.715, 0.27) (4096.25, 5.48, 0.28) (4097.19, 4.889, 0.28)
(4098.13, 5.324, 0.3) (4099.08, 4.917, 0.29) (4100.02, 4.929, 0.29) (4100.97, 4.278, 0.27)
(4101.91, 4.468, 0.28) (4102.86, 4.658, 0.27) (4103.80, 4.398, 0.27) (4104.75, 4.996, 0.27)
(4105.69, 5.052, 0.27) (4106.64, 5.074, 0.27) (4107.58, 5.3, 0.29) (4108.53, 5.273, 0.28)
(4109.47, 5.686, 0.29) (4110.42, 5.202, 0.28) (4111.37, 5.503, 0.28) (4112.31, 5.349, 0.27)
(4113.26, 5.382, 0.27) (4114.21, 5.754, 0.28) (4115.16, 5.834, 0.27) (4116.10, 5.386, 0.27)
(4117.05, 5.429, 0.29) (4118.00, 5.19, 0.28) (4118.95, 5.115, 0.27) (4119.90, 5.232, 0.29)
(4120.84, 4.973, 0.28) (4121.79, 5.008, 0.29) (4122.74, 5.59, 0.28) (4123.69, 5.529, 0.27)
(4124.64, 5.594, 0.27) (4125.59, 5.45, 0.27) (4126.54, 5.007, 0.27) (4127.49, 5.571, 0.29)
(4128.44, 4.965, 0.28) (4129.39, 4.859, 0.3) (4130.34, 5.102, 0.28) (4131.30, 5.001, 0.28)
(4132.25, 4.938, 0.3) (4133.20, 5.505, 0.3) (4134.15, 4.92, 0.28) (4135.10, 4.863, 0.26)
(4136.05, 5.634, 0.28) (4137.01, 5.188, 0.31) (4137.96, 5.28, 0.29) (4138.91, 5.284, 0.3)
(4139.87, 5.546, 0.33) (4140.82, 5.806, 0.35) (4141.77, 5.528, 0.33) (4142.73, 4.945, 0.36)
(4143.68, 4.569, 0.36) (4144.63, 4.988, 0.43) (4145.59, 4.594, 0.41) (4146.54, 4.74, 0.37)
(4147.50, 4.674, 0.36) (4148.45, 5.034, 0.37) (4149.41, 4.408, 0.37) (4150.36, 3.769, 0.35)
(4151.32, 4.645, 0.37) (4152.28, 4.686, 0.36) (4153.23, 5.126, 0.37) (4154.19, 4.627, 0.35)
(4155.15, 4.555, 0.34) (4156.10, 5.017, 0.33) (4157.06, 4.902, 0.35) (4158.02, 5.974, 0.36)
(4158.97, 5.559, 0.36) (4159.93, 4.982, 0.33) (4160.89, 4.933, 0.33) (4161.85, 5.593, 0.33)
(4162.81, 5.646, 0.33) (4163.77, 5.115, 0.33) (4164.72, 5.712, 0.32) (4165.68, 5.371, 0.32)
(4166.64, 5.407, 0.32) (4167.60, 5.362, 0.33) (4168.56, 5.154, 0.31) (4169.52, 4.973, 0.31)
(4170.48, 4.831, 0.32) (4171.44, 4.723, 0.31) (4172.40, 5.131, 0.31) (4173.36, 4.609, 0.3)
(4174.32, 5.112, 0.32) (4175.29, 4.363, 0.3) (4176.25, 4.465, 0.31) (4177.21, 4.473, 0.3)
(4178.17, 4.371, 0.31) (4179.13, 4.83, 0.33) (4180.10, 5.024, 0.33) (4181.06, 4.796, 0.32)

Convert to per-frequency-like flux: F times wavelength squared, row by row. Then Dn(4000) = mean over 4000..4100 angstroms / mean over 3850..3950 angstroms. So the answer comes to 2.00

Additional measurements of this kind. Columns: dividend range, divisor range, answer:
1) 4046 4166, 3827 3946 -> 2.19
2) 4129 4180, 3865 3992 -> 1.84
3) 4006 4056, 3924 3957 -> 2.10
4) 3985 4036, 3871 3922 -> 1.69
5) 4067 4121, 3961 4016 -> 1.35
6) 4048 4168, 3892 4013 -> 1.60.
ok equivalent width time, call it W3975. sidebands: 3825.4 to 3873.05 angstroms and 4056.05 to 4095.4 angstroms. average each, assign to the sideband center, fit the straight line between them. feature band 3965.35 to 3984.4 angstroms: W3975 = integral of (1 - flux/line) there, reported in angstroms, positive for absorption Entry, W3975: 4.6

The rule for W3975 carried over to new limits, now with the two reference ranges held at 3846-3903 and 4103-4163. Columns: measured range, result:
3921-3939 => 7.1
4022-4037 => -3.5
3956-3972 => 5.6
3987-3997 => -2.8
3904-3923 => -3.2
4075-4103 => -3.7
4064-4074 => -0.7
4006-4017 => -3.4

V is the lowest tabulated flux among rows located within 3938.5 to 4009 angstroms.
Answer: 1.298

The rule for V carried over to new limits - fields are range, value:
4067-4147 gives 4.278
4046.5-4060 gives 4.468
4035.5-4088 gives 4.307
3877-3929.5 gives 1.755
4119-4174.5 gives 3.769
